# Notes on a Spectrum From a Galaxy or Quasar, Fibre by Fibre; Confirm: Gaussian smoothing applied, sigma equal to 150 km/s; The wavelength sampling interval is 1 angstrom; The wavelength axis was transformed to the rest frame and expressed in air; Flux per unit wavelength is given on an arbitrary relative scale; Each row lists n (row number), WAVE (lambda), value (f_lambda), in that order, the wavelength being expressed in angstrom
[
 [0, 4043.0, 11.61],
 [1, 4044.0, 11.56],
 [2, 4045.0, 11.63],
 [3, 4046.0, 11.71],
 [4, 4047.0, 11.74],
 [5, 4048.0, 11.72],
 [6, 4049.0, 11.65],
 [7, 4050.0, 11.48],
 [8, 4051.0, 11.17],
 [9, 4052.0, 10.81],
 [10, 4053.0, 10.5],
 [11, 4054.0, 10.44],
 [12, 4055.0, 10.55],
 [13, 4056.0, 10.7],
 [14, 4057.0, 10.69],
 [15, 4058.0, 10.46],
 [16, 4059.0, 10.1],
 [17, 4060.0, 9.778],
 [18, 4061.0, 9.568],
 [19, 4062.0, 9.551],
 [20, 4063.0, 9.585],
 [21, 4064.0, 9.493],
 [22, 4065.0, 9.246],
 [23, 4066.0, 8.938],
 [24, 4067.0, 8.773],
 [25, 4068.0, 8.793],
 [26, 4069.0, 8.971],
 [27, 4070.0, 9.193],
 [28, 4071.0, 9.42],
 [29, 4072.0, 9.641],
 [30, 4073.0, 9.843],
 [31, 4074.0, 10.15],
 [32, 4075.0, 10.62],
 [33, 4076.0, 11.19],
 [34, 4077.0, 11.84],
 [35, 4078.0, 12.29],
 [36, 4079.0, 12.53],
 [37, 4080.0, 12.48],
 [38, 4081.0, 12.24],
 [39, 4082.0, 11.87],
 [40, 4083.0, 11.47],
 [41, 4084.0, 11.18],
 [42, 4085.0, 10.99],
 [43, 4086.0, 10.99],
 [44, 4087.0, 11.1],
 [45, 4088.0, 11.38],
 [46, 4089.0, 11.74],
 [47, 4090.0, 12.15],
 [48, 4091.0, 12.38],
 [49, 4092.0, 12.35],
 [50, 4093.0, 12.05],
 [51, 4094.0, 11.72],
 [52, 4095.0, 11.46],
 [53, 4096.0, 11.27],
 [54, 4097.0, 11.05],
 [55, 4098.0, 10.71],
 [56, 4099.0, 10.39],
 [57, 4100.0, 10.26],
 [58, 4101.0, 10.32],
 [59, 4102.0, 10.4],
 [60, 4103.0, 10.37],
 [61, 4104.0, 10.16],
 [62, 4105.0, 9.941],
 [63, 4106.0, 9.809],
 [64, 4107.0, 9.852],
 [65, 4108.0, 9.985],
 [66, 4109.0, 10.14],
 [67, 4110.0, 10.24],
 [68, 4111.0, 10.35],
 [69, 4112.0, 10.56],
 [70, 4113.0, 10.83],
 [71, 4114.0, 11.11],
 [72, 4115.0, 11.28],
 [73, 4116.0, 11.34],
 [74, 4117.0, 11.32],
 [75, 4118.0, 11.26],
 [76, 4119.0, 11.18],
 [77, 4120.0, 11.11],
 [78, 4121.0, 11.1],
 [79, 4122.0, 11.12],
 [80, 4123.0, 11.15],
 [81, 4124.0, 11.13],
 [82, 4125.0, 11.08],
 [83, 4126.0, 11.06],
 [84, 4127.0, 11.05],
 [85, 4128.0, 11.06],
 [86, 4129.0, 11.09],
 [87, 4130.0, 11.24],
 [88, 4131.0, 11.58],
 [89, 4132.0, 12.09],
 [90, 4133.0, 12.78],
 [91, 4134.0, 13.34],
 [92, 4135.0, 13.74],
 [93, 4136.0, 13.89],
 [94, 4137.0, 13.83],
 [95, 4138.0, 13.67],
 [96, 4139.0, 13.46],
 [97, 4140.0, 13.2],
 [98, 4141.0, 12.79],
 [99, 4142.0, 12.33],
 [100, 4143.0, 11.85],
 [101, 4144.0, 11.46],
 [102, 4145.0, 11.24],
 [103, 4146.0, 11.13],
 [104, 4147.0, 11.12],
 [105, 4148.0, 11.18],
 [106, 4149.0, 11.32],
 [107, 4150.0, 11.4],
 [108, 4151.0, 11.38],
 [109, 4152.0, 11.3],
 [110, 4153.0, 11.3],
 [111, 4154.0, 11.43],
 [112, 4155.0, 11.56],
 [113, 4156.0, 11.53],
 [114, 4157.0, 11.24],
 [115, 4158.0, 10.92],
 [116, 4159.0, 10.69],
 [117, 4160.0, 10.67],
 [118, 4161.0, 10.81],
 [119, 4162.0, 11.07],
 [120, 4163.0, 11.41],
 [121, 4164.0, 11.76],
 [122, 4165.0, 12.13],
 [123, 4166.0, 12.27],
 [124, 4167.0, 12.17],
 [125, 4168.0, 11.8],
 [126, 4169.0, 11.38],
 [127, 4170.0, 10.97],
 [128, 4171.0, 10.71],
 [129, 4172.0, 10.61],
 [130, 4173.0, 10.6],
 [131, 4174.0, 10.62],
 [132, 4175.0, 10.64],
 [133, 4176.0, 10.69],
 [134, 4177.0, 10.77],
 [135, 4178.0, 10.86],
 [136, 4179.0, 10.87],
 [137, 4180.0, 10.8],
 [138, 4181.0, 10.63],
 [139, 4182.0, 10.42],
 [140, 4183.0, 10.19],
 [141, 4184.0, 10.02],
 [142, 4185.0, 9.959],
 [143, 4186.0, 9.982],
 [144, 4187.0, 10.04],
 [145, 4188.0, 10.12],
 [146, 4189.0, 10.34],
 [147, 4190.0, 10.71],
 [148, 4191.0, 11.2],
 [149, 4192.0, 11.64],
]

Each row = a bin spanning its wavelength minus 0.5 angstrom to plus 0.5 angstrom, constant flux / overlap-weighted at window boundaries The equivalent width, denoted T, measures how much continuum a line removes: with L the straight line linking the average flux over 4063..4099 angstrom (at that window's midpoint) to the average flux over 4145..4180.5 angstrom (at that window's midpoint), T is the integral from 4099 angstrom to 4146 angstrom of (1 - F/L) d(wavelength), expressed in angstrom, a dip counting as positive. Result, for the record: -1.5 angstrom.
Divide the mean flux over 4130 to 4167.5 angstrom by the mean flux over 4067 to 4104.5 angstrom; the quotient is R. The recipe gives 1.09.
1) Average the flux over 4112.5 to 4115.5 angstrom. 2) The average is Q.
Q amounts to 11.1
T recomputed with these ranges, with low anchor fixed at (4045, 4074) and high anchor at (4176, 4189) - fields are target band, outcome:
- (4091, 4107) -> -0.91 angstrom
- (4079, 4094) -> -2.25 angstrom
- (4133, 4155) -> -3.99 angstrom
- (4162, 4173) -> -1.15 angstrom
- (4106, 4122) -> -0.74 angstrom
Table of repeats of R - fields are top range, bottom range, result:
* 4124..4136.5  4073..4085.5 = 1.04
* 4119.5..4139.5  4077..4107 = 1.07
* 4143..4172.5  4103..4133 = 1.04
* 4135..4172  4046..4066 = 1.12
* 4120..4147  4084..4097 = 1.04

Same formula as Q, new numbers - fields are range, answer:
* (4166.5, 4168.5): 12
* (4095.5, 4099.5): 10.9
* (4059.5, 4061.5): 9.67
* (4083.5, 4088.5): 11.1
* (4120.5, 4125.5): 11.1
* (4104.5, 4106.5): 9.88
